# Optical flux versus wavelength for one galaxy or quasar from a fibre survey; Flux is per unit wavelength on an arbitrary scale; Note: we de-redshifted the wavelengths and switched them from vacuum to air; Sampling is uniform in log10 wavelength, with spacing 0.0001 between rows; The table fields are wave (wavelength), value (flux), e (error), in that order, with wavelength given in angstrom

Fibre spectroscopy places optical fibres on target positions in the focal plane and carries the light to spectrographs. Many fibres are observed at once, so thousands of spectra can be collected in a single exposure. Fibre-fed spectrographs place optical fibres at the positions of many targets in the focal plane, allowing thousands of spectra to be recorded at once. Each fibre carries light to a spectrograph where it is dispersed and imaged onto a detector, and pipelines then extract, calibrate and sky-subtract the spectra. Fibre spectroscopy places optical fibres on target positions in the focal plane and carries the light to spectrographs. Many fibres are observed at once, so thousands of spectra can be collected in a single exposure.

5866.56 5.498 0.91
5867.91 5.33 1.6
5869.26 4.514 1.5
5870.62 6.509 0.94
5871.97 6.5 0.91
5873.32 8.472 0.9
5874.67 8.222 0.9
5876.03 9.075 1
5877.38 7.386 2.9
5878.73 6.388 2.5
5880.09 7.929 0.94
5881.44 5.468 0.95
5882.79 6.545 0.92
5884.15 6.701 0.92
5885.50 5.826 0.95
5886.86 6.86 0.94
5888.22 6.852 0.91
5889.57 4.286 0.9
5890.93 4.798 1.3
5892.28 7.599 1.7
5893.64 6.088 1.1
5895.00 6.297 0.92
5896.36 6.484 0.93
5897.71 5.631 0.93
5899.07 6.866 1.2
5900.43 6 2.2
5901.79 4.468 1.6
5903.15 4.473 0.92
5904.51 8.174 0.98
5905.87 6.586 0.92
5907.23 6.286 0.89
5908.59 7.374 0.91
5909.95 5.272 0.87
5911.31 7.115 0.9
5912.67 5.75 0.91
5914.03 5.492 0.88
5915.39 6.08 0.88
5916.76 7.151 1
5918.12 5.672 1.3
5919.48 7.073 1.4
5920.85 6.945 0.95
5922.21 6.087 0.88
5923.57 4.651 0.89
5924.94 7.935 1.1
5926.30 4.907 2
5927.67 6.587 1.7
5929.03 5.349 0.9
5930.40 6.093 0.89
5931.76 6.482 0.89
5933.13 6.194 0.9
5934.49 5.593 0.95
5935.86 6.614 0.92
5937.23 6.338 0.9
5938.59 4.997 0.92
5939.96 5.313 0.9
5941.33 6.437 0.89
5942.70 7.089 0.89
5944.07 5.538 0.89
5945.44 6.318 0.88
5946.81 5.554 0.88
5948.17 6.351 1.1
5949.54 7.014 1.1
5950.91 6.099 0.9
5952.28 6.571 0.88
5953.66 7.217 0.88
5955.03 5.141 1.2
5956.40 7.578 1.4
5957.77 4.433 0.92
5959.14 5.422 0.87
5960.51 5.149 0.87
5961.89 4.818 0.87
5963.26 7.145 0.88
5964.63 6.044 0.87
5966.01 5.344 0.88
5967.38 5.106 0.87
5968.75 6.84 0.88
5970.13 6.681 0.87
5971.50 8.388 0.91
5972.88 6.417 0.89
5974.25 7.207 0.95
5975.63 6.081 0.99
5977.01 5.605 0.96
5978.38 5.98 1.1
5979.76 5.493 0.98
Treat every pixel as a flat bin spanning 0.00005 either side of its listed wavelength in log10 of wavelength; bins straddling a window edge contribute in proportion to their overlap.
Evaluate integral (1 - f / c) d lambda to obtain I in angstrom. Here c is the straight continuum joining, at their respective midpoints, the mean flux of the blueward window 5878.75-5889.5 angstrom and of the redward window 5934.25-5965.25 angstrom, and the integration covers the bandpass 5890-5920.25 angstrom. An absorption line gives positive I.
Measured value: 0.6 angstrom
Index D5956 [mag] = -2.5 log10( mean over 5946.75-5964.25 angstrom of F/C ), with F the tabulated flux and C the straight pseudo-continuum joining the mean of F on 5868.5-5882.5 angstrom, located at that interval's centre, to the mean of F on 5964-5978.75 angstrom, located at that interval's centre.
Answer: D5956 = 0.07 mag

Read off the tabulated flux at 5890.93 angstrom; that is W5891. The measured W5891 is 4.798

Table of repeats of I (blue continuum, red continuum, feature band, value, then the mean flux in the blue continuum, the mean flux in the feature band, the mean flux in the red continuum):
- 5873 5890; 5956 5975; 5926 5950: 1.3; 6.93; 6.05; 6.16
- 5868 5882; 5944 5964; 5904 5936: 0.8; 6.99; 6.3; 6.04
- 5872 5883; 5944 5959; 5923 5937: 1.0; 7.42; 6.06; 6.17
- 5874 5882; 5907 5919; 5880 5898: 2.2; 7.44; 6.2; 6.26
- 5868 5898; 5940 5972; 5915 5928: 0.1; 6.55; 6.3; 6.16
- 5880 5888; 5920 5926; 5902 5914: 0.2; 6.47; 6.26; 6.33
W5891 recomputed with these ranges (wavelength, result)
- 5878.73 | 6.388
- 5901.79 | 4.468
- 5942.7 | 7.089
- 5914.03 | 5.492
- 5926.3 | 4.907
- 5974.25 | 7.207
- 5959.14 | 5.422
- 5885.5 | 5.826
